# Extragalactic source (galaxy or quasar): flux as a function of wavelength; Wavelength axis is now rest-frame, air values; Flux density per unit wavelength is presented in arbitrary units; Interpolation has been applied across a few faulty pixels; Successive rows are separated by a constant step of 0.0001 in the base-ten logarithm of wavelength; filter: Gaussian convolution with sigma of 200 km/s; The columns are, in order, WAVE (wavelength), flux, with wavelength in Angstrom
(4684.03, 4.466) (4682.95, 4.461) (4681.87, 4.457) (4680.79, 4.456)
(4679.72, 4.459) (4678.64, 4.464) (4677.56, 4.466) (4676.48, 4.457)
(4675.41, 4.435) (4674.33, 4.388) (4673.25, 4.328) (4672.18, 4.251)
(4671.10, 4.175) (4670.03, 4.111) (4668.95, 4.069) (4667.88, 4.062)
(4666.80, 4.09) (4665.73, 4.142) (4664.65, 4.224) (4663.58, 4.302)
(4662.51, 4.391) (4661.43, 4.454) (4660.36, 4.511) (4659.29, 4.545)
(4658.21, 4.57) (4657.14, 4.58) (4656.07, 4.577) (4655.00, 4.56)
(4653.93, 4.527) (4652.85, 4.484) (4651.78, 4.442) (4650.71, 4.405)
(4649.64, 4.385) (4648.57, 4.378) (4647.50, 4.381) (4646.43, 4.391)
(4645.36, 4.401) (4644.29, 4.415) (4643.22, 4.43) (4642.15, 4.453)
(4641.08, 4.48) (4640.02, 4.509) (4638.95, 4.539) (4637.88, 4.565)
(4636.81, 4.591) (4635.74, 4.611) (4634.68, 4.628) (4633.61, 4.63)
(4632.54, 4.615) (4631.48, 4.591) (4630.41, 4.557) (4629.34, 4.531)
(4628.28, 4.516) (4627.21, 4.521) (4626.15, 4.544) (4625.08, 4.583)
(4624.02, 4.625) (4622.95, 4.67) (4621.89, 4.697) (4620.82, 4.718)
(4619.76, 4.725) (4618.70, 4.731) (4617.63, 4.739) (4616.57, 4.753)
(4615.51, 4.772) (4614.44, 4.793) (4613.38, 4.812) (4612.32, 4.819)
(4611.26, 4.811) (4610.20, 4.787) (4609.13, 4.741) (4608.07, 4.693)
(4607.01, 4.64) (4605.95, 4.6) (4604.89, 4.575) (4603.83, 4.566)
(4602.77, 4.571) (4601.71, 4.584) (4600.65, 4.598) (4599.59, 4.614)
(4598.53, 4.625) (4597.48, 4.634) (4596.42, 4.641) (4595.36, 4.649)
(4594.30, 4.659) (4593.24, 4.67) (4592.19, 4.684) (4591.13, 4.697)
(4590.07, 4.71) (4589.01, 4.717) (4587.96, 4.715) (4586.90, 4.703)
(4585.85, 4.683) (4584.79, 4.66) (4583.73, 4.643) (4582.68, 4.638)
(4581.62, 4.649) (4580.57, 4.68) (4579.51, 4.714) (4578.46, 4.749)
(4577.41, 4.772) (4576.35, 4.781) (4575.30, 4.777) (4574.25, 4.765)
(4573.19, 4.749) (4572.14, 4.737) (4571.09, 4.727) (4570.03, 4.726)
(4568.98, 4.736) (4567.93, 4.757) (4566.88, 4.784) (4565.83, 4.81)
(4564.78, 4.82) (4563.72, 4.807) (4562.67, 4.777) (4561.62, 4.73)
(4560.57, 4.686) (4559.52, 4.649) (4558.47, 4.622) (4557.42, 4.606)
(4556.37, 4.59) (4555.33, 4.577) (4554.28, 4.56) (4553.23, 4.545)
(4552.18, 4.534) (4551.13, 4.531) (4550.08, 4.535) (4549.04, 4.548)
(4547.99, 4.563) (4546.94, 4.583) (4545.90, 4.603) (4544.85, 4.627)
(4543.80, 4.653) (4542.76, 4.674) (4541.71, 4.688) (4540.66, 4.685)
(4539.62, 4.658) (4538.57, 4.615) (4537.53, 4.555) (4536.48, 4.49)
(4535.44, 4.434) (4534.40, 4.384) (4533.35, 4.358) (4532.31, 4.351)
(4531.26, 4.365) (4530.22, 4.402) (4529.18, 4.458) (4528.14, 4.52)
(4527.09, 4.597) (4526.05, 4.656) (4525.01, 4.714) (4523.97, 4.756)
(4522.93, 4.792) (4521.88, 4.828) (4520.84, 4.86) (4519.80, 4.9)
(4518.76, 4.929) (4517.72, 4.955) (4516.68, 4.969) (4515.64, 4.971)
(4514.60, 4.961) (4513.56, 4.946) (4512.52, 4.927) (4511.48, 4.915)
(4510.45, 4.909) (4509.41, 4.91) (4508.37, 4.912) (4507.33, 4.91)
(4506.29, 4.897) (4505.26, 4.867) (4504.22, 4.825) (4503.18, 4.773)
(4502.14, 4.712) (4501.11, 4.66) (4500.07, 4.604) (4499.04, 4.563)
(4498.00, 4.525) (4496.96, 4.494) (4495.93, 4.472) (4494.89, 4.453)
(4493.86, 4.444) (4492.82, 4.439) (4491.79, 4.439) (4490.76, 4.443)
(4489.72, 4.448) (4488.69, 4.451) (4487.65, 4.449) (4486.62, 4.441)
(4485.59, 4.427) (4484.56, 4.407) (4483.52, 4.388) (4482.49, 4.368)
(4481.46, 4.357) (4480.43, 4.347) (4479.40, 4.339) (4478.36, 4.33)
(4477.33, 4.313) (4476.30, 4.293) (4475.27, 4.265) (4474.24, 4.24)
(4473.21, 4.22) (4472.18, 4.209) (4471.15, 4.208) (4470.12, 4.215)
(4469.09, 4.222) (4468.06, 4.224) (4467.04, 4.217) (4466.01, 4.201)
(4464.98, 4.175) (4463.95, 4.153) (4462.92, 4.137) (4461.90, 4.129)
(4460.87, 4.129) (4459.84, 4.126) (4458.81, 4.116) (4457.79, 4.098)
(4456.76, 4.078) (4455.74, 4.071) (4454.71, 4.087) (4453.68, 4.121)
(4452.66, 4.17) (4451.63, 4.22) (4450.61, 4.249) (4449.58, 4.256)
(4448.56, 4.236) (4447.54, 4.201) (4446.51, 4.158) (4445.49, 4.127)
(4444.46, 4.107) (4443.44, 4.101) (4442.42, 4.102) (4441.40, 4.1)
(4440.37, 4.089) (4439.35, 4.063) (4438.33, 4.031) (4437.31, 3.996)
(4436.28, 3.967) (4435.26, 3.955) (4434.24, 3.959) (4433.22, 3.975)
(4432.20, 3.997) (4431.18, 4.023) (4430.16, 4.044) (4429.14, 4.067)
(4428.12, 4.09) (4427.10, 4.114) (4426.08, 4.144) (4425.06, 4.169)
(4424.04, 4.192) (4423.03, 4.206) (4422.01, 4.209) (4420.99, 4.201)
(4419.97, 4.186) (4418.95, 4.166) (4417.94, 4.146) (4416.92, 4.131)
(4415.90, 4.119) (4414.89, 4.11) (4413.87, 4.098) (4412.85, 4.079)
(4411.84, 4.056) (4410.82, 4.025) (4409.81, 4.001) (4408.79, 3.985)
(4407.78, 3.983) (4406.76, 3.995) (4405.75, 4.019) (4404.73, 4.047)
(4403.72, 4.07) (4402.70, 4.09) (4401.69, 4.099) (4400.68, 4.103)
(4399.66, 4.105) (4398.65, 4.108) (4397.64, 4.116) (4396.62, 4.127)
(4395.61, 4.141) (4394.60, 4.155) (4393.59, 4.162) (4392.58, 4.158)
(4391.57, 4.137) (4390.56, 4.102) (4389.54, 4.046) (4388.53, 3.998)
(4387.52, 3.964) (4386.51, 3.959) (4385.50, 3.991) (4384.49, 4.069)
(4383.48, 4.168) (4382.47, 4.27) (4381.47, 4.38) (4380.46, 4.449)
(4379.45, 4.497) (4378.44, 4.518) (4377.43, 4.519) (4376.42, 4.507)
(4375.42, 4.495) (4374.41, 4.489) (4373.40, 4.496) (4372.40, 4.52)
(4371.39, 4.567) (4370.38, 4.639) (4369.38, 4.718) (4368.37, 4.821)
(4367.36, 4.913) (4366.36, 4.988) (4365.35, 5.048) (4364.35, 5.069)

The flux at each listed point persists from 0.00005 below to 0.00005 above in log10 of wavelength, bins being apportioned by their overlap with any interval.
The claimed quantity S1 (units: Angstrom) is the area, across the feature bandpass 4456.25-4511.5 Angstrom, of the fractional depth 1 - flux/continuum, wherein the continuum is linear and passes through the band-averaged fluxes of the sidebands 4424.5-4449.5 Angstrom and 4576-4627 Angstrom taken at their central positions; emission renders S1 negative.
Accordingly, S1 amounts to -2.17 Angstrom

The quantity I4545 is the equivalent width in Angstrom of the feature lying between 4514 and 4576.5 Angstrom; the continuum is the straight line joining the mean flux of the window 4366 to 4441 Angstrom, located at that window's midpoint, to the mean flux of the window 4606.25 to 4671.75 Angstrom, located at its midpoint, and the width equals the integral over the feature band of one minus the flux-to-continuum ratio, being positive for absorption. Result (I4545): -3.9 Angstrom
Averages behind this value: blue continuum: 4.19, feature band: 4.67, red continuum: 4.52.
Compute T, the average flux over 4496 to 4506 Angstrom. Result 4.67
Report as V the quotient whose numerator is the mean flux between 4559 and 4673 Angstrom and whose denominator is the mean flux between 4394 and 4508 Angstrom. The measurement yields 1.09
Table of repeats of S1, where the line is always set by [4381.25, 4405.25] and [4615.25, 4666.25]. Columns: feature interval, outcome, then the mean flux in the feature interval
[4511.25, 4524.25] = -1.8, 4.9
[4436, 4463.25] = 0.5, 4.12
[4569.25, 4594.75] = -1.6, 4.71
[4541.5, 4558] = -0.8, 4.59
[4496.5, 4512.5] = -1.8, 4.77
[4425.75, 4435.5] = 0.3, 4.04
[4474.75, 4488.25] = -0.3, 4.36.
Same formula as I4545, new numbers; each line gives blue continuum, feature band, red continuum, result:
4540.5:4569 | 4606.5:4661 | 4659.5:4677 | -2.4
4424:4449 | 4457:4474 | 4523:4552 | 0.2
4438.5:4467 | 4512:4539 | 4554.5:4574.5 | -1.0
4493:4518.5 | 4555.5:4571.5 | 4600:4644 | -0.1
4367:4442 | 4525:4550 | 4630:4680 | -1.4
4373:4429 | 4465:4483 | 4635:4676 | -0.2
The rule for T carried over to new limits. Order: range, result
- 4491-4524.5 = 4.76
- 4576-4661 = 4.61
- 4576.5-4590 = 4.7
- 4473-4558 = 4.6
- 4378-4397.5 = 4.17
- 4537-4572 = 4.65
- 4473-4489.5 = 4.36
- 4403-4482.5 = 4.14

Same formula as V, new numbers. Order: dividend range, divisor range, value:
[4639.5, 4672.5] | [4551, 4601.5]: 0.93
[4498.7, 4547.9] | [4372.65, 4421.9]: 1.13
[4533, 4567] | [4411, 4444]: 1.13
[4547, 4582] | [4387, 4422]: 1.15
